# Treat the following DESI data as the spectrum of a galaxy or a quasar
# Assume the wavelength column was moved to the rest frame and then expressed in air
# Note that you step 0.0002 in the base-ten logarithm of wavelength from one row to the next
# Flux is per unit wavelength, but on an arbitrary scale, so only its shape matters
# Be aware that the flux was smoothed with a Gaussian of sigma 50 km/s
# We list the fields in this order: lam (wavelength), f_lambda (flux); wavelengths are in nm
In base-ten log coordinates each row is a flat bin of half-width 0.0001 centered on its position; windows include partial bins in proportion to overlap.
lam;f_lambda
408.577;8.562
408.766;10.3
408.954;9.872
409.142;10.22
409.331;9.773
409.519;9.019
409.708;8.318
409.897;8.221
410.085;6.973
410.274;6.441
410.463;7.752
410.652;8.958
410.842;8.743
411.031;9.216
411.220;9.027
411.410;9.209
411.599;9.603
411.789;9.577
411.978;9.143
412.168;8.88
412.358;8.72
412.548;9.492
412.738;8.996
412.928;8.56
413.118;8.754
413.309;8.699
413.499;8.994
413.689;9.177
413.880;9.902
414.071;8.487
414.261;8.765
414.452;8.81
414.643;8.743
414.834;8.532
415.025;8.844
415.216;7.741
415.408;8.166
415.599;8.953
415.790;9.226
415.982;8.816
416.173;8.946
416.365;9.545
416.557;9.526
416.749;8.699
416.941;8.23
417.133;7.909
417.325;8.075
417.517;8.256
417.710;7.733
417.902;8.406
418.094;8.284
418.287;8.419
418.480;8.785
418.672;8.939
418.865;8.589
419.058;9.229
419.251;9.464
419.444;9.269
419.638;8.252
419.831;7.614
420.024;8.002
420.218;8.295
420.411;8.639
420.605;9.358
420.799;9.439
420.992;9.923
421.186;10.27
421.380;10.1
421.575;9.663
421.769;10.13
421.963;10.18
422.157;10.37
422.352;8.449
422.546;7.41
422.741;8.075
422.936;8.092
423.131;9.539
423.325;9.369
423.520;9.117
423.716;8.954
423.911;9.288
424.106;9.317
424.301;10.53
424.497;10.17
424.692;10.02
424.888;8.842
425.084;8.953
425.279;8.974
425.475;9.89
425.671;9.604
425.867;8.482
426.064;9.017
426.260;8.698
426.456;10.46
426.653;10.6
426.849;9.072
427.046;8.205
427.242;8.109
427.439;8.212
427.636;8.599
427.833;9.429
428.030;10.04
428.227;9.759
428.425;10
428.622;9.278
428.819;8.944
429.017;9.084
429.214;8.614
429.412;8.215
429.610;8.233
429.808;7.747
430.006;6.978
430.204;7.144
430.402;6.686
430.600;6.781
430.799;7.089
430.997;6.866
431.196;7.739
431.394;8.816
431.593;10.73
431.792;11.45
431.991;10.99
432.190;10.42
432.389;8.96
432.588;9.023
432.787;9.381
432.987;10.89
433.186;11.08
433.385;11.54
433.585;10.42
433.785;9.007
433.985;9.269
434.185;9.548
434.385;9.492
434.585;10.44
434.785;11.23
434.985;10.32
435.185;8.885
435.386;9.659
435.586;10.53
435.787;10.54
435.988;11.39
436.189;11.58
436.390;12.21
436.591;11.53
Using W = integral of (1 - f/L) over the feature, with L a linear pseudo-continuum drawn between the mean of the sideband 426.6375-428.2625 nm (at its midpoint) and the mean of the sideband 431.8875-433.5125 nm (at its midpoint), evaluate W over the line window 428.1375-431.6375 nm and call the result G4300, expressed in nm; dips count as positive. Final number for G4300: 0.50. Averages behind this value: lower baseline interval 9.02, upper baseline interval 10.3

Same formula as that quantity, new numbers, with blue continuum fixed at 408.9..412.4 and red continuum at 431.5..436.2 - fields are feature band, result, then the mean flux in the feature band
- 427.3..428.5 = 0.073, 9.28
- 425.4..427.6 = 0.157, 9.1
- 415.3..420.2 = 0.343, 8.6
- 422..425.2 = 0.148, 9.18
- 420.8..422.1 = -0.072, 10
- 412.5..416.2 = 0.091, 8.82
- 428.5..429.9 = 0.190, 8.62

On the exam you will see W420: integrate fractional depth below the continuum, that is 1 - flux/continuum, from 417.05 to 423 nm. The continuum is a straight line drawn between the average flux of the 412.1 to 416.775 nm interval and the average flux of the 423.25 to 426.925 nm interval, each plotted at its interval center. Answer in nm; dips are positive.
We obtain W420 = 0.223 nm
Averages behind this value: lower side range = 8.88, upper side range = 9.44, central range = 8.83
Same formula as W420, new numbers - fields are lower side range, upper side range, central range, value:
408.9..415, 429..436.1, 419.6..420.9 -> 0.074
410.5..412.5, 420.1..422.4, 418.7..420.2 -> 0.135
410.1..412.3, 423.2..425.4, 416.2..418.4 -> 0.136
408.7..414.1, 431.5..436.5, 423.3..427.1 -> 0.159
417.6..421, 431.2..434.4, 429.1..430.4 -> 0.261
